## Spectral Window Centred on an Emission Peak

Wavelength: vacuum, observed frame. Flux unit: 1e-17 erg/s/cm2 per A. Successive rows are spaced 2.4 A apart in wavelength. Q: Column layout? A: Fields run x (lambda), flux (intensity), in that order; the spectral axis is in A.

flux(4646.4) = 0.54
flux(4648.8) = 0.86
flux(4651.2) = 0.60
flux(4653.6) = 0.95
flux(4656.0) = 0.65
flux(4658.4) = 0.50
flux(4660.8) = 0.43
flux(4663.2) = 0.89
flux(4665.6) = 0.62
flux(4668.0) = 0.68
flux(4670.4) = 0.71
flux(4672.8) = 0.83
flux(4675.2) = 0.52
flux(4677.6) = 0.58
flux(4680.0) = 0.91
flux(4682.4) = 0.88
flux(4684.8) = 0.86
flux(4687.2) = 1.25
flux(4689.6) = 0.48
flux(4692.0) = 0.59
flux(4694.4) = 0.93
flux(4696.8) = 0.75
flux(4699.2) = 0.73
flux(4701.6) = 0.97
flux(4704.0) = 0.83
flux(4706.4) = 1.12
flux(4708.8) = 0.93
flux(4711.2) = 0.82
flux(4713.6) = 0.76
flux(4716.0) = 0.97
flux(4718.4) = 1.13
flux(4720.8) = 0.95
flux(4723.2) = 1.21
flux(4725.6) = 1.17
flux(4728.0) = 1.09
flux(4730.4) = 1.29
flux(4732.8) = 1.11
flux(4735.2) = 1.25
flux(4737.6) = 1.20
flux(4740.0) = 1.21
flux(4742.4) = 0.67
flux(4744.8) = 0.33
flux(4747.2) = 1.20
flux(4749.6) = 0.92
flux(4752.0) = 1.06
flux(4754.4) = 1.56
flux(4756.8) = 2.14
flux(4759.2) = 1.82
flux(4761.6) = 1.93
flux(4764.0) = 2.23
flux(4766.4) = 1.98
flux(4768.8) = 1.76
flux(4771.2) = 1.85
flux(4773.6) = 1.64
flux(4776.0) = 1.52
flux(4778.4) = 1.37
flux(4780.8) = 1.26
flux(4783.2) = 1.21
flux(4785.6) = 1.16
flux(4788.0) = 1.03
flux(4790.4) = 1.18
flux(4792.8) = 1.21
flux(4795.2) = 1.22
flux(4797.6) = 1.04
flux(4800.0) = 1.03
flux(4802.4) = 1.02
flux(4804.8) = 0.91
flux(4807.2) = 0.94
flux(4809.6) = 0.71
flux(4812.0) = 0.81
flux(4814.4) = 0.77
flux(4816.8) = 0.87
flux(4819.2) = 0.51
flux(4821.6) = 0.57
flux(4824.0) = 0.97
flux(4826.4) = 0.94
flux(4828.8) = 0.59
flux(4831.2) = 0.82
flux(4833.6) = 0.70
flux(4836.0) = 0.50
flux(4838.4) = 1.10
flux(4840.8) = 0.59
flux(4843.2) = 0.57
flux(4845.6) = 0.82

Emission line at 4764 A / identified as C IV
